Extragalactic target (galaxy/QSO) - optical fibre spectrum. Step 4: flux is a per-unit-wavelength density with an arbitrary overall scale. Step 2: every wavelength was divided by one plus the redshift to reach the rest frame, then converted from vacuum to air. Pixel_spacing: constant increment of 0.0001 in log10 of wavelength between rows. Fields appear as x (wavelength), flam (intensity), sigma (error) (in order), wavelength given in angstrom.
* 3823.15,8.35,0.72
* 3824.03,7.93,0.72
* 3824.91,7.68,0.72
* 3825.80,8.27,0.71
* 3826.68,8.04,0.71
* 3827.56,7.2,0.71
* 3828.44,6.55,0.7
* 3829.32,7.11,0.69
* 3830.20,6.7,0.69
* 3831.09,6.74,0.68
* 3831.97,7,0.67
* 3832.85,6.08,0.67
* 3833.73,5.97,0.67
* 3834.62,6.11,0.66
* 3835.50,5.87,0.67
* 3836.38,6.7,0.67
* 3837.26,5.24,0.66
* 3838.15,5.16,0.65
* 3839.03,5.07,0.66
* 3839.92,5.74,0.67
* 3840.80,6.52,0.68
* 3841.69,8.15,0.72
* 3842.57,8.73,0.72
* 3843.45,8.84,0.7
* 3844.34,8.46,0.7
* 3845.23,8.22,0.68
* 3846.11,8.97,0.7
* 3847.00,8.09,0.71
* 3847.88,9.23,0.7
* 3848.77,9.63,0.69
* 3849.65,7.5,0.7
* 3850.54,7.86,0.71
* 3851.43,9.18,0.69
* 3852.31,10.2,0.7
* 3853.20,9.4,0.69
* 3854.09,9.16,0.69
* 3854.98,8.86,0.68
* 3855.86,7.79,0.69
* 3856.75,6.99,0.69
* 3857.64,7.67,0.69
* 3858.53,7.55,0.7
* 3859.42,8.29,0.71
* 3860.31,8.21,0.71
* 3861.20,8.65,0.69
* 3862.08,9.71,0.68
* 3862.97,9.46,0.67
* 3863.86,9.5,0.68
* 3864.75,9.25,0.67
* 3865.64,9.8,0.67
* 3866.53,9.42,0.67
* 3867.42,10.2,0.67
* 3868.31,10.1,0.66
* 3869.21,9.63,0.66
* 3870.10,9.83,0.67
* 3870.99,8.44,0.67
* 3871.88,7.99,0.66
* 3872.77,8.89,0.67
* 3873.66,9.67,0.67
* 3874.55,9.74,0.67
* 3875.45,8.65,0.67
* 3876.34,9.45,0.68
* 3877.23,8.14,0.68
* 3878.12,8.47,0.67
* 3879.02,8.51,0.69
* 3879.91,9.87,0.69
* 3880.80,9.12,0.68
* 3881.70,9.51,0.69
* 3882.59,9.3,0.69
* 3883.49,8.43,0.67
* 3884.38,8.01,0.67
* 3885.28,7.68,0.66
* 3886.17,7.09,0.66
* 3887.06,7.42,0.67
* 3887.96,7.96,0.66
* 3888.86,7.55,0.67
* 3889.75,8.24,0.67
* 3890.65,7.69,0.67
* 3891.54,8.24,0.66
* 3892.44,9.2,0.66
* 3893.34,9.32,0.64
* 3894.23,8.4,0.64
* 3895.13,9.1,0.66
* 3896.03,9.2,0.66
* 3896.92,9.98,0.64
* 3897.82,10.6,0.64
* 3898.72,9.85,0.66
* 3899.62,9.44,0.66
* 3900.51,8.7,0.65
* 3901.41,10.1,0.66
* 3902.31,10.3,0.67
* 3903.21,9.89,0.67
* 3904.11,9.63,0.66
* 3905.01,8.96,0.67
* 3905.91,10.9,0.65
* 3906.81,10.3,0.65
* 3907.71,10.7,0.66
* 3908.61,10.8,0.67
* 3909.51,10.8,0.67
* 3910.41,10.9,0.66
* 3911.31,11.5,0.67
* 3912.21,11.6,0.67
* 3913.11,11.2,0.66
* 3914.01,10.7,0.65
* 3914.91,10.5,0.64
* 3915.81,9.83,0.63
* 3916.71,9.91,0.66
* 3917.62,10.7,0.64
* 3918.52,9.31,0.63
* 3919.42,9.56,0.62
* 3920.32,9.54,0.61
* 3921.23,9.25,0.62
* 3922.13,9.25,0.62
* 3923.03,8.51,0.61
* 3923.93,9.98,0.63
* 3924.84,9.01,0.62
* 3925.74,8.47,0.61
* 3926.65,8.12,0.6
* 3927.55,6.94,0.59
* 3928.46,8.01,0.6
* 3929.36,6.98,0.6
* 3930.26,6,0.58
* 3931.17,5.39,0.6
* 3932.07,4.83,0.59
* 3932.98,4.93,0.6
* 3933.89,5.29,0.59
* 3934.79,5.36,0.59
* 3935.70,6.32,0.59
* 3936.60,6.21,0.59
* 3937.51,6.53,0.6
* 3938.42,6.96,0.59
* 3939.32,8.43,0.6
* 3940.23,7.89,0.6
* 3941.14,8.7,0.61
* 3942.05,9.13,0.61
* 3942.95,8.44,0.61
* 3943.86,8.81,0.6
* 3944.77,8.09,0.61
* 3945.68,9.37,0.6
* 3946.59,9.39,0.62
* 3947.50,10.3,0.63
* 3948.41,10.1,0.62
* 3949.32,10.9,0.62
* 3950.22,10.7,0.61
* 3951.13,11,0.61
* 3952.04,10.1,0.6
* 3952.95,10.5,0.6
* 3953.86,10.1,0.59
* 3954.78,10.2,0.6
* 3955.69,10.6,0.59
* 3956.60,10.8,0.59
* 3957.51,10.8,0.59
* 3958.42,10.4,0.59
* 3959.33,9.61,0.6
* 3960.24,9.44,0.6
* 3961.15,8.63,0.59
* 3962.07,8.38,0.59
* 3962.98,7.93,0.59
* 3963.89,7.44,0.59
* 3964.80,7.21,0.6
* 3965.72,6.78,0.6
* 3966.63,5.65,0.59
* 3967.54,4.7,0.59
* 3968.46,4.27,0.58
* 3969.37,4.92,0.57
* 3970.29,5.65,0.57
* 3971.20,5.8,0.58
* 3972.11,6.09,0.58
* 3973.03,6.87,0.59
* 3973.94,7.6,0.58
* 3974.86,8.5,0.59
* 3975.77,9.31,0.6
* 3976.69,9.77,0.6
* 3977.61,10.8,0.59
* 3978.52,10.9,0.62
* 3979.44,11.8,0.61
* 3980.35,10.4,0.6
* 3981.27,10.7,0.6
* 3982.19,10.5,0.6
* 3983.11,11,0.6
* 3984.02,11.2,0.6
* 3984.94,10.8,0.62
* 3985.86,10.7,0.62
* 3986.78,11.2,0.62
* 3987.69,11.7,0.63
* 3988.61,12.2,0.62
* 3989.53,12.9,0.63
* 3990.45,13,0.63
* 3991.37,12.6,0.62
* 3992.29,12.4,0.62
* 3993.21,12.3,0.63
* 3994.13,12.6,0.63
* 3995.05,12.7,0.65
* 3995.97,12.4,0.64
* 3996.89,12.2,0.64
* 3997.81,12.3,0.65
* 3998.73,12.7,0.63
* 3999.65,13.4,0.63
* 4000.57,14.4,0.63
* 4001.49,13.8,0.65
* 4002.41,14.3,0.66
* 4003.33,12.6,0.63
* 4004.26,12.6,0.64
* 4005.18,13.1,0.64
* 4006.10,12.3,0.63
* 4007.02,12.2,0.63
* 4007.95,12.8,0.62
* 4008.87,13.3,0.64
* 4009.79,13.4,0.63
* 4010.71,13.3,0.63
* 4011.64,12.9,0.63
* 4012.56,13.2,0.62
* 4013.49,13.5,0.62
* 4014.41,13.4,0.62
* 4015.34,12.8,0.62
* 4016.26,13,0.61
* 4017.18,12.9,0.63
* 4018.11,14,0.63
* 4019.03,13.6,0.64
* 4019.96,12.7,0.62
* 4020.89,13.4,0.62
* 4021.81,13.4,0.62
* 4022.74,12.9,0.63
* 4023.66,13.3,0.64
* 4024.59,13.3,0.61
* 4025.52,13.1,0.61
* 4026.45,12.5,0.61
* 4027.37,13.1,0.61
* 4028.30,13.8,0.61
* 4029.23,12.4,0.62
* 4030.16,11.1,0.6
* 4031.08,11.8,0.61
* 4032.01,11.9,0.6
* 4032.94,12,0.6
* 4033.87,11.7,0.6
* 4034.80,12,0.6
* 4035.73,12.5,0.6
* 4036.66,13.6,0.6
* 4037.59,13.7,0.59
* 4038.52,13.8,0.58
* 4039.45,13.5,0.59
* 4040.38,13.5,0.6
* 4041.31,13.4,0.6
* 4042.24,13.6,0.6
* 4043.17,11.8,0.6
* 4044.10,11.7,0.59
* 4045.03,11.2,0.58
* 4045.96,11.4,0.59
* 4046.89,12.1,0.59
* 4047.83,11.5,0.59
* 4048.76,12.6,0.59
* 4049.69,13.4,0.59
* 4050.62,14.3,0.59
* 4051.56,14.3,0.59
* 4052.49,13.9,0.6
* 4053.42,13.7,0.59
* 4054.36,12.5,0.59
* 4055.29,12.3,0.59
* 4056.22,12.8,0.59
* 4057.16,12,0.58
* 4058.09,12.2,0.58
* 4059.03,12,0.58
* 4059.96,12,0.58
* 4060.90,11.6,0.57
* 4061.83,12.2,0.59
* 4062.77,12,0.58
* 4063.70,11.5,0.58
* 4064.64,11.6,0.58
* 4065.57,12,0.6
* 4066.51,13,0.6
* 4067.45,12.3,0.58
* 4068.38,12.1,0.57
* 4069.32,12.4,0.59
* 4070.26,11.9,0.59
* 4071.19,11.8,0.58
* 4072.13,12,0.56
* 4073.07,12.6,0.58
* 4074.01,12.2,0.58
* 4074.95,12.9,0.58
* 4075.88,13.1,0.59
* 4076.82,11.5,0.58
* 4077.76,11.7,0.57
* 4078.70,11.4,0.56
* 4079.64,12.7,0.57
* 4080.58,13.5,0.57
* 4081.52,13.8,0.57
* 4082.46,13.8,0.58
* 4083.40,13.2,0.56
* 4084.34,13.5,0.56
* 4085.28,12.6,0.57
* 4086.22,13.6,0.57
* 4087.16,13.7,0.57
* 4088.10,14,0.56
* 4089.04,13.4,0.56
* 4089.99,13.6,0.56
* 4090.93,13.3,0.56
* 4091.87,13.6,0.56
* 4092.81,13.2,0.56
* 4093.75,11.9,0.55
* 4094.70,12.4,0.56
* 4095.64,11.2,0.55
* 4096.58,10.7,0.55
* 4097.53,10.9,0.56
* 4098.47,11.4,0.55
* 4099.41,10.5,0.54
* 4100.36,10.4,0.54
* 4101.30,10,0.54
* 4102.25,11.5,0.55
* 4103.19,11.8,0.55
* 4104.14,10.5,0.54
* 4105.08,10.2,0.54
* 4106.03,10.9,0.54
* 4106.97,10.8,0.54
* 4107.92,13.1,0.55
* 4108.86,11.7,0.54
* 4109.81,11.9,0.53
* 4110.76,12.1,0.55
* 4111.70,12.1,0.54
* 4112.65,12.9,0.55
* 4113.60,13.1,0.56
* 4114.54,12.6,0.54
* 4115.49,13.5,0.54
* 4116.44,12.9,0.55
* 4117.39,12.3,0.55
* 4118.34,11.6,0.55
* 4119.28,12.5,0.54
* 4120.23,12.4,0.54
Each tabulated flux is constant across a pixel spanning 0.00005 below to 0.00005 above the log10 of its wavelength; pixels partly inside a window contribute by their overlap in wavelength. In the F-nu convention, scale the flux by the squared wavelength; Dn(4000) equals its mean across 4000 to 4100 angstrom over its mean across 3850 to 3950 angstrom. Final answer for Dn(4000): 1.54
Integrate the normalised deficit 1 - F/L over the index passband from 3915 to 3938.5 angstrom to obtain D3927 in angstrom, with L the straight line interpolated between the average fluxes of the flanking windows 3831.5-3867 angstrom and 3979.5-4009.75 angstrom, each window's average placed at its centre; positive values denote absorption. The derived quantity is 5.6 angstrom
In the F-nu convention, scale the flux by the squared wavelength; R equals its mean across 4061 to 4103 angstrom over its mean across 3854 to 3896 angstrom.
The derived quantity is 1.57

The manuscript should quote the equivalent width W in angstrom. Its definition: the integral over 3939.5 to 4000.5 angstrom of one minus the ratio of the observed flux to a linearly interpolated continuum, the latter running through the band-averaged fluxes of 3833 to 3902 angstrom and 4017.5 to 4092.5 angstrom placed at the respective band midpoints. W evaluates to 5.7 angstrom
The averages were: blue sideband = 8.48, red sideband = 12.7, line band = 9.82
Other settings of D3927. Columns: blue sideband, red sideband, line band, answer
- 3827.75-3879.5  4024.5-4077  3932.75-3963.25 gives 4.1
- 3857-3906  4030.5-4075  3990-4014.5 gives -3.2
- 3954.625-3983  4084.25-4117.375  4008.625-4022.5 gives -4.9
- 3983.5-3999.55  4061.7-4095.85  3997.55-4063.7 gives -2.5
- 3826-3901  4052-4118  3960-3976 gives 5.2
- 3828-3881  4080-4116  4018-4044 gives -4.0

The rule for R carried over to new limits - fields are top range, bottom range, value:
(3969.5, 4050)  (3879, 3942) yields 1.45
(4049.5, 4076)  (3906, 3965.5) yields 1.48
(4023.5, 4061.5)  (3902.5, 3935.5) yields 1.50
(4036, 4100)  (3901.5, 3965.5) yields 1.49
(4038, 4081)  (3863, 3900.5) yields 1.52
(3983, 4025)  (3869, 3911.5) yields 1.47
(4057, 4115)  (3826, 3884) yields 1.66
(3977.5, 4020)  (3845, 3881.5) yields 1.50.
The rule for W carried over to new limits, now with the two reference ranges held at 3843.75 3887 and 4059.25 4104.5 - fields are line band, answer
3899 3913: -1.26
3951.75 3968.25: 2.47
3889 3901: 0.33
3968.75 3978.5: 2.70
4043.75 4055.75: -0.96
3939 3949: 1.06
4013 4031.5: -2.77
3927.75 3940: 4.47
